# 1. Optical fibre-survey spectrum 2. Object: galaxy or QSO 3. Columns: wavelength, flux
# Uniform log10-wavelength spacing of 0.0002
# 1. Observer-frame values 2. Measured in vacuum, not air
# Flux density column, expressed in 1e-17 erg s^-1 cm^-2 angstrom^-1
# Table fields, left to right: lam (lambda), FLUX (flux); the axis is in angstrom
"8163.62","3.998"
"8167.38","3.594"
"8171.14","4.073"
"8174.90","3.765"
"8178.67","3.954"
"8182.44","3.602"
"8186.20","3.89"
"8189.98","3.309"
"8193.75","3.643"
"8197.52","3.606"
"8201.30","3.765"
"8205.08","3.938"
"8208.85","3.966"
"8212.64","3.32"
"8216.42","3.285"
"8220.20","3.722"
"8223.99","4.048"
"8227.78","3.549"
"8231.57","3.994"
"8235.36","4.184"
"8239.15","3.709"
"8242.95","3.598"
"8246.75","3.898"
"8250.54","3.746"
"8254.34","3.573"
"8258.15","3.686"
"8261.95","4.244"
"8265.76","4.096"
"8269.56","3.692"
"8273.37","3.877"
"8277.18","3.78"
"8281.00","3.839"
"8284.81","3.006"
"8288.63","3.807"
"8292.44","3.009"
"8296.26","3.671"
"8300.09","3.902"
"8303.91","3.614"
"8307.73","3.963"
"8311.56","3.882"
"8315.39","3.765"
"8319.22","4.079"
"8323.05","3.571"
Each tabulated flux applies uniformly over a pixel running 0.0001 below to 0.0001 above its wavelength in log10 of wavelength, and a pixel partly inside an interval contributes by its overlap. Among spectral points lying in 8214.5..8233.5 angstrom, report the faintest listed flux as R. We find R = 3.285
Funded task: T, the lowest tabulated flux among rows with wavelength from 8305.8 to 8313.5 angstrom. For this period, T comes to 3.882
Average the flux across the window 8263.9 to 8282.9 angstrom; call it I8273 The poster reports 3.86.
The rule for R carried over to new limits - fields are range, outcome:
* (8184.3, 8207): 3.309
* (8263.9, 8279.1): 3.692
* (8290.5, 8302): 3.009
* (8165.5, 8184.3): 3.594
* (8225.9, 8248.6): 3.549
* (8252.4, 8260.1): 3.573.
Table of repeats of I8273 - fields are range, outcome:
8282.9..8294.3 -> 3.28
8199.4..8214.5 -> 3.75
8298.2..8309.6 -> 3.83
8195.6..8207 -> 3.77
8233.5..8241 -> 3.95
